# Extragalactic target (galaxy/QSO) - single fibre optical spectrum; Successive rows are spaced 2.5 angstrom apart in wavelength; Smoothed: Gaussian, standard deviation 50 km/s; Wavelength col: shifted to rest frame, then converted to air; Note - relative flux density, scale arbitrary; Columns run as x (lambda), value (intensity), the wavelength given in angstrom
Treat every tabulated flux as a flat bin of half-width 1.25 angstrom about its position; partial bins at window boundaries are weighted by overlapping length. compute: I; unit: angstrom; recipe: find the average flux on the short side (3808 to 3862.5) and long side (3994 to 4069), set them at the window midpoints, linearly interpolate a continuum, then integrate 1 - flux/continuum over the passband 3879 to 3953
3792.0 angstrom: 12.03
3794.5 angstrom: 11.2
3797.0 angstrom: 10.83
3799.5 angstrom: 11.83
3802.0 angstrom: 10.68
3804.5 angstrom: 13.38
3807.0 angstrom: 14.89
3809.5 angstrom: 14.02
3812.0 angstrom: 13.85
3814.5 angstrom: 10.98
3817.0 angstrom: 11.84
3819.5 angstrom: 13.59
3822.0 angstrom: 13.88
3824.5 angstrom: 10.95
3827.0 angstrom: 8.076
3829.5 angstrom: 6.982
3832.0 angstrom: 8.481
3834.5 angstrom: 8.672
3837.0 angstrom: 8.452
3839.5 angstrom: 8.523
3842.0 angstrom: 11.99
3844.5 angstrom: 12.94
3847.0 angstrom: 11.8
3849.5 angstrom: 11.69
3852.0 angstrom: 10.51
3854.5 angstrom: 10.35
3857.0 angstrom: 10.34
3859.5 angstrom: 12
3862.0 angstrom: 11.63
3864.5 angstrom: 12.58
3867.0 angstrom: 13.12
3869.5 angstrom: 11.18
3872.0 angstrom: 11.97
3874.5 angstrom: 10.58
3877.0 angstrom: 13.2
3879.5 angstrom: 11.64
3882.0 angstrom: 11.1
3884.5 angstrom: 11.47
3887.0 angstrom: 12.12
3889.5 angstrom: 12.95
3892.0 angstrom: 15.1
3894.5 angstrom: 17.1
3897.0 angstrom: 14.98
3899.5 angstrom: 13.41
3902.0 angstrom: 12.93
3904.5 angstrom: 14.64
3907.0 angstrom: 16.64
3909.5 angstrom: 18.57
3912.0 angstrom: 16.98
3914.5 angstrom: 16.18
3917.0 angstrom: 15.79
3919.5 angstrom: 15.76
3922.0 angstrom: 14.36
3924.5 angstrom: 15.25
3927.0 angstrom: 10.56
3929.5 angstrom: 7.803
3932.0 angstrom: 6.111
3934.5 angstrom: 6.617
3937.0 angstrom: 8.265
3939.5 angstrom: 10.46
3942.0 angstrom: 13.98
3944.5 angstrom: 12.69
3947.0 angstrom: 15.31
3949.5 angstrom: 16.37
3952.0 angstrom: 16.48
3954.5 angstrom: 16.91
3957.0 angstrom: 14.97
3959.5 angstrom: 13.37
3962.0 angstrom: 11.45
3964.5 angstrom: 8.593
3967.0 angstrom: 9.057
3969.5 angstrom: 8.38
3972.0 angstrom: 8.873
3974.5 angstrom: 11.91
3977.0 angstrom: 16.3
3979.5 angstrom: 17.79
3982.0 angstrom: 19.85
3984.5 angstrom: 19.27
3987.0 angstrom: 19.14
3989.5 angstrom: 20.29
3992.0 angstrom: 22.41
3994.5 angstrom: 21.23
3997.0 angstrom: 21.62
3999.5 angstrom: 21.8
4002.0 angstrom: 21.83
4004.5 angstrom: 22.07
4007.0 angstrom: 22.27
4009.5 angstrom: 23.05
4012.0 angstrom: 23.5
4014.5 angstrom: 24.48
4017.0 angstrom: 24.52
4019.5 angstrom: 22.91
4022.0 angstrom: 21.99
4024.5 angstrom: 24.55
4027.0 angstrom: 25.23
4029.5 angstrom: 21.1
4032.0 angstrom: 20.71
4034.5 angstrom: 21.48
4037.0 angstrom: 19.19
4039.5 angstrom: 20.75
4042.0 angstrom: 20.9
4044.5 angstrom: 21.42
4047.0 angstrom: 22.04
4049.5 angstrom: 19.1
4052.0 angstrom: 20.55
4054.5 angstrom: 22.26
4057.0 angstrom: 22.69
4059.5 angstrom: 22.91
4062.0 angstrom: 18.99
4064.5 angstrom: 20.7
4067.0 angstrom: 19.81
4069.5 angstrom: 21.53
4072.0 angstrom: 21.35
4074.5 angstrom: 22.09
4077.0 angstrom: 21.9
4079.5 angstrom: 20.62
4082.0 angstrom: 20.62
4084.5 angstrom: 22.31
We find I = 9.4 angstrom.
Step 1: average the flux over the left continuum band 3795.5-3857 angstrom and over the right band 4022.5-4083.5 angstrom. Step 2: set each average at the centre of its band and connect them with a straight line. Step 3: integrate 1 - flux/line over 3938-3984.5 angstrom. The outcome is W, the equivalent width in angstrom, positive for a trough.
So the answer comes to 9.8 angstrom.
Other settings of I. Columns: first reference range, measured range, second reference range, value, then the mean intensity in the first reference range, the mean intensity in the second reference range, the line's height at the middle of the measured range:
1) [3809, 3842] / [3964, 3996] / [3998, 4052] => 6.2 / 10.6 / 22.1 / 19.5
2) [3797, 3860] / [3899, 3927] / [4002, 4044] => 1.2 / 11.2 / 22.4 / 16.1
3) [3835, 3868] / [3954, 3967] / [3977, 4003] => 4.2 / 11.2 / 20.3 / 18.4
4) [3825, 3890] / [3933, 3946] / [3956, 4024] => 4.3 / 10.9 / 18.3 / 15.5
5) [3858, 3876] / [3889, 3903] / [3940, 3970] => -2.5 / 11.9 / 13.2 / 12.3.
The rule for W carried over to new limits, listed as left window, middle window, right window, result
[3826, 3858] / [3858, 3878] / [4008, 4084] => -1.0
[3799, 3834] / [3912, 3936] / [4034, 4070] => 5.3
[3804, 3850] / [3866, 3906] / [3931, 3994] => -1.8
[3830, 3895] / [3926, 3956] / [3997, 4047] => 9.0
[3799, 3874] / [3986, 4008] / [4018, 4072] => -2.6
